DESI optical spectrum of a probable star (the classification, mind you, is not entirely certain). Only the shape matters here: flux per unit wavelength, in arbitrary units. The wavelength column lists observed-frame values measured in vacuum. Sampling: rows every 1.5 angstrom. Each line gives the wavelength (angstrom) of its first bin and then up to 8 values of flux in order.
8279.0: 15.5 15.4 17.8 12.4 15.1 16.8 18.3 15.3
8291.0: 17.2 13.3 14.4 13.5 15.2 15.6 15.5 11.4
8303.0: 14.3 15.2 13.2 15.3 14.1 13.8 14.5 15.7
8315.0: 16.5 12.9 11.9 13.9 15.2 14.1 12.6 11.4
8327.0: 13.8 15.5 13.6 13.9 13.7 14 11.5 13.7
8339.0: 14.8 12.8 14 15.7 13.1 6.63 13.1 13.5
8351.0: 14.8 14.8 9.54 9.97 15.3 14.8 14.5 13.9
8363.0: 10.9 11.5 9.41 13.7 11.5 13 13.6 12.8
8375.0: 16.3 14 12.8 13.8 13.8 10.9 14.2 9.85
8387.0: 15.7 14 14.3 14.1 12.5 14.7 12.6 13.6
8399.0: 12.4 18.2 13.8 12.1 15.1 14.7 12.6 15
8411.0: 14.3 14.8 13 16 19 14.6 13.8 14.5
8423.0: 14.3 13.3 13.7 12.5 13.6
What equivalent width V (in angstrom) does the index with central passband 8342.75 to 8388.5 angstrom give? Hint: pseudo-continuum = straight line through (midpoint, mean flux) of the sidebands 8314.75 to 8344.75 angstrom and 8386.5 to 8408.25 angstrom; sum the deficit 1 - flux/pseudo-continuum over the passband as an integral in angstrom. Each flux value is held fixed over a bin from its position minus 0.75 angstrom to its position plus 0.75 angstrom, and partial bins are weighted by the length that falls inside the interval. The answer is 3.2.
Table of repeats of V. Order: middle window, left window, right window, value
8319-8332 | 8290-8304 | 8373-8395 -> 0.4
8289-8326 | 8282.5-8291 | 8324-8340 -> 1.3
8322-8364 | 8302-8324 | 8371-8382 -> 2.5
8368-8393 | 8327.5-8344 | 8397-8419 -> 1.7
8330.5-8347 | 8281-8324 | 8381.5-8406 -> 1.3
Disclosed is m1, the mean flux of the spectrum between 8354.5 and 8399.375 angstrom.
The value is 13.1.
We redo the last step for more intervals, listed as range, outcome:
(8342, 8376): 12.9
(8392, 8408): 13.9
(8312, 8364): 13.4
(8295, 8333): 14.1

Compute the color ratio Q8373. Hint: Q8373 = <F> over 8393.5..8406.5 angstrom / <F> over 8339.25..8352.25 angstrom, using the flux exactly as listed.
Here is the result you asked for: 1.1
